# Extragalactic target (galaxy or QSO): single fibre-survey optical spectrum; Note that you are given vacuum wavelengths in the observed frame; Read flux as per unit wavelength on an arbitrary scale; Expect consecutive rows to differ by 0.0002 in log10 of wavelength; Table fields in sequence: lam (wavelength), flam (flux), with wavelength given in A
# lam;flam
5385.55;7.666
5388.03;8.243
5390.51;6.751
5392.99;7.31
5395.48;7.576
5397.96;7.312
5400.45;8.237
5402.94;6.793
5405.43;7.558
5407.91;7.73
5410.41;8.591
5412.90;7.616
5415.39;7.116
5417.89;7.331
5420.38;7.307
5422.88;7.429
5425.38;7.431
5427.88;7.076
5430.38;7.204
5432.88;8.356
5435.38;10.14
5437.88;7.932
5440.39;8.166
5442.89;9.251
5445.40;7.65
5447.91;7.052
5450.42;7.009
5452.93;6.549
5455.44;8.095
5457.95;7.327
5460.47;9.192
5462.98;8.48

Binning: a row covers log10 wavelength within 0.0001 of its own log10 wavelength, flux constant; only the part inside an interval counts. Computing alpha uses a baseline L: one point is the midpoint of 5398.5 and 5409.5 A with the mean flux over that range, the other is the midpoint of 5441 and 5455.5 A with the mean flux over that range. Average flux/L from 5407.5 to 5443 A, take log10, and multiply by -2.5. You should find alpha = -0.04 mag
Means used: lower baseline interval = 7.59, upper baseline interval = 7.59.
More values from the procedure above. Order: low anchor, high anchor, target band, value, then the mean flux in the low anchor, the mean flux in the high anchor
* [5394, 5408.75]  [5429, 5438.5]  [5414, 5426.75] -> 0.104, 7.53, 8.43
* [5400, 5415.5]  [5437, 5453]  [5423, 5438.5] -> -0.038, 7.67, 7.73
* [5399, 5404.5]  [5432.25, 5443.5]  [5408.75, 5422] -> 0.053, 7.5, 8.77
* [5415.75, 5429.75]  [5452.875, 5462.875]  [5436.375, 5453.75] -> 0.003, 7.29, 8.02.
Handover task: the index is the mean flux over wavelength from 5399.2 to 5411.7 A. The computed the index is 7.78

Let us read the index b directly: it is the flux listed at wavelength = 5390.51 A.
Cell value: 6.751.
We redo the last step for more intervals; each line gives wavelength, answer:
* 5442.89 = 9.251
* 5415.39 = 7.116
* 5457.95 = 7.327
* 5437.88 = 7.932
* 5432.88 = 8.356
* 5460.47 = 9.192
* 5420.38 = 7.307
